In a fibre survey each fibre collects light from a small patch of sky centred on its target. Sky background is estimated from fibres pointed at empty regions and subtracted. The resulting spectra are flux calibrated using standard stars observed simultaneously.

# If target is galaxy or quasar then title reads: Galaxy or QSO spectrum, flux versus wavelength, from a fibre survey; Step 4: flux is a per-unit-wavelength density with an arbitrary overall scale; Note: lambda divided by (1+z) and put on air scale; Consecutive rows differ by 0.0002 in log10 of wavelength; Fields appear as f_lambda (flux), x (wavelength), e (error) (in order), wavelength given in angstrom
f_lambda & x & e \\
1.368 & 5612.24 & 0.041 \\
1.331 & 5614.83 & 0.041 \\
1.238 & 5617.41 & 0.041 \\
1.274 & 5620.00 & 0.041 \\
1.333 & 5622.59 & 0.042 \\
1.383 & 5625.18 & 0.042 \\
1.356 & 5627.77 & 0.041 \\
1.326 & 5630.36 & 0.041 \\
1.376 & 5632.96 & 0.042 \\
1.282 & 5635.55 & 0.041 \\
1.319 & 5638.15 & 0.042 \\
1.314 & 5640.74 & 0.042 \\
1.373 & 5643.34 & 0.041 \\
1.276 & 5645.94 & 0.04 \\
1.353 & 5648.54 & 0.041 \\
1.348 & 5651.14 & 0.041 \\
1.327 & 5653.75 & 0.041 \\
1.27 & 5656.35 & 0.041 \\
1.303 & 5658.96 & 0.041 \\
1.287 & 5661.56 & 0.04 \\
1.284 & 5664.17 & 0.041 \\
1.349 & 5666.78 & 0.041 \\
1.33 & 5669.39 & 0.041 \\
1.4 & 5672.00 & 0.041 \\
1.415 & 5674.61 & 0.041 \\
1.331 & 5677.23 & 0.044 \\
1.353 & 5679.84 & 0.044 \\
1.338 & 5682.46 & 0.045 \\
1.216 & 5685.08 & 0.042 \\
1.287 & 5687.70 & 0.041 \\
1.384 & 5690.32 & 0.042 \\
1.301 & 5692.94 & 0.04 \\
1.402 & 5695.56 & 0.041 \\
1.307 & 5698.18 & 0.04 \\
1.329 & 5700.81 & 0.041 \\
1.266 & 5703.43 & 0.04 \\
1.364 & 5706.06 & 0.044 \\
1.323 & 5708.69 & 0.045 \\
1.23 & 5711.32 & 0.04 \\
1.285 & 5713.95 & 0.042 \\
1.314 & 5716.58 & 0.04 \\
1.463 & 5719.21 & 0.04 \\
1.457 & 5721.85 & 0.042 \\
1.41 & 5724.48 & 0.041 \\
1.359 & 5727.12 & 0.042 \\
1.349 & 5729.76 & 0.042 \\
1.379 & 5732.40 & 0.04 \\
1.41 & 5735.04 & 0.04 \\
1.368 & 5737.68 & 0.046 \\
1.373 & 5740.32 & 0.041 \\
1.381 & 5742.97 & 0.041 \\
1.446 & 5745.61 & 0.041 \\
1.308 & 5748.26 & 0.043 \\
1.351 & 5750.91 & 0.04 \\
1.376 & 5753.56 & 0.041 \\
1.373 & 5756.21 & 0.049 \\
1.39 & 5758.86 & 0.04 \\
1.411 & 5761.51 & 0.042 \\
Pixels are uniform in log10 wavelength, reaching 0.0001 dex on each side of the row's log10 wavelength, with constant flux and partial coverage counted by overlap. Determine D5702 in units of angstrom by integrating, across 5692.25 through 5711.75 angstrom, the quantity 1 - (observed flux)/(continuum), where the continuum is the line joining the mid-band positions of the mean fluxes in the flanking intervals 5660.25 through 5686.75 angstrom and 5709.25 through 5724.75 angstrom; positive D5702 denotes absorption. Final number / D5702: 0.4 angstrom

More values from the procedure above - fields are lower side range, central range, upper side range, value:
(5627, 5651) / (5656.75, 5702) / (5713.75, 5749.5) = 0.8 angstrom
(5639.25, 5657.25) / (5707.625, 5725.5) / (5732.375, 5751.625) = 0.1 angstrom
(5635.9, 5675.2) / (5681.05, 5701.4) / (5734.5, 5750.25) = 0.4 angstrom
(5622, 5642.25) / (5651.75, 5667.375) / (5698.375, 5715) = 0.2 angstrom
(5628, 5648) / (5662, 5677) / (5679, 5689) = -0.5 angstrom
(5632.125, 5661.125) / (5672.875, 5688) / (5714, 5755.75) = 0.2 angstrom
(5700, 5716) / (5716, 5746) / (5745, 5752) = -1.3 angstrom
